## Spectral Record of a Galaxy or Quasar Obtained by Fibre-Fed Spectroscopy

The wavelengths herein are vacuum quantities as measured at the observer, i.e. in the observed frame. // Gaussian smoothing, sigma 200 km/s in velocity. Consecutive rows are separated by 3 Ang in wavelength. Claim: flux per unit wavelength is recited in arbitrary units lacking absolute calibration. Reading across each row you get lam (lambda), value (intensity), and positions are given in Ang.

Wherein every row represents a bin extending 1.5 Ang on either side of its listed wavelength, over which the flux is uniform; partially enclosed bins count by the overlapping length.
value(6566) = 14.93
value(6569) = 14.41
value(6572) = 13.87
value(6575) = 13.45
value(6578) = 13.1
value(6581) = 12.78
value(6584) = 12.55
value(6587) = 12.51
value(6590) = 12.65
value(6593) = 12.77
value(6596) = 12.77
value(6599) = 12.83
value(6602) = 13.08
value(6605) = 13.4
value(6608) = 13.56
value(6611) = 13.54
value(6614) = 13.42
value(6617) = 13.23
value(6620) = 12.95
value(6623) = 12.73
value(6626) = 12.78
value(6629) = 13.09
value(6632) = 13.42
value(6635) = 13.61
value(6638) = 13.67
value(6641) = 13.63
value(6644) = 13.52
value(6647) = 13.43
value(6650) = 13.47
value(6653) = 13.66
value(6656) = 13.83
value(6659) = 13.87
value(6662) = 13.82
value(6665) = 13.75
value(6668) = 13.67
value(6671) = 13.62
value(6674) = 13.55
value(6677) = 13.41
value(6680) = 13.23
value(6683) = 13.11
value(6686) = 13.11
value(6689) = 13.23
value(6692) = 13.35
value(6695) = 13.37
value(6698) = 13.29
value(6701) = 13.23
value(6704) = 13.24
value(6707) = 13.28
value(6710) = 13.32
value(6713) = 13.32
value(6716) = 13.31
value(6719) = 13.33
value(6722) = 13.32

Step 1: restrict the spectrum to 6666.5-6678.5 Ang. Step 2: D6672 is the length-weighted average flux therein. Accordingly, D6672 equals 13.6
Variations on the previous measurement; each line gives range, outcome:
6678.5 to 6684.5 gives 13.2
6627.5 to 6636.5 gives 13.4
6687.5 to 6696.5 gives 13.3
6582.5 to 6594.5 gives 12.6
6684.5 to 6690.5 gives 13.2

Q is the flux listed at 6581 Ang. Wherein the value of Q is 12.78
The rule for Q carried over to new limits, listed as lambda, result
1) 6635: 13.61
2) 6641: 13.63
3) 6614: 13.42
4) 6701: 13.23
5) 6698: 13.29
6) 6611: 13.54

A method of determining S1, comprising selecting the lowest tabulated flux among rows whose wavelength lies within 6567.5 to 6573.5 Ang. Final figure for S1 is 13.87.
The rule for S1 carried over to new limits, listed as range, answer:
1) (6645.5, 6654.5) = 13.43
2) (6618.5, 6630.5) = 12.73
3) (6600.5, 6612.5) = 13.08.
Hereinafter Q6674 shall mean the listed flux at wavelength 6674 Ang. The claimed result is 13.55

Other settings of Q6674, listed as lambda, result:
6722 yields 13.32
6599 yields 12.83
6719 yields 13.33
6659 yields 13.87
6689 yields 13.23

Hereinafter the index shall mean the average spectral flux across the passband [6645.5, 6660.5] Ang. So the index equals 13.7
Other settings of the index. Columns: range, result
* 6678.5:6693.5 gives 13.2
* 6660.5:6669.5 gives 13.7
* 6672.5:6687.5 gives 13.3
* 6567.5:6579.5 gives 13.7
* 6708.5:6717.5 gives 13.3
